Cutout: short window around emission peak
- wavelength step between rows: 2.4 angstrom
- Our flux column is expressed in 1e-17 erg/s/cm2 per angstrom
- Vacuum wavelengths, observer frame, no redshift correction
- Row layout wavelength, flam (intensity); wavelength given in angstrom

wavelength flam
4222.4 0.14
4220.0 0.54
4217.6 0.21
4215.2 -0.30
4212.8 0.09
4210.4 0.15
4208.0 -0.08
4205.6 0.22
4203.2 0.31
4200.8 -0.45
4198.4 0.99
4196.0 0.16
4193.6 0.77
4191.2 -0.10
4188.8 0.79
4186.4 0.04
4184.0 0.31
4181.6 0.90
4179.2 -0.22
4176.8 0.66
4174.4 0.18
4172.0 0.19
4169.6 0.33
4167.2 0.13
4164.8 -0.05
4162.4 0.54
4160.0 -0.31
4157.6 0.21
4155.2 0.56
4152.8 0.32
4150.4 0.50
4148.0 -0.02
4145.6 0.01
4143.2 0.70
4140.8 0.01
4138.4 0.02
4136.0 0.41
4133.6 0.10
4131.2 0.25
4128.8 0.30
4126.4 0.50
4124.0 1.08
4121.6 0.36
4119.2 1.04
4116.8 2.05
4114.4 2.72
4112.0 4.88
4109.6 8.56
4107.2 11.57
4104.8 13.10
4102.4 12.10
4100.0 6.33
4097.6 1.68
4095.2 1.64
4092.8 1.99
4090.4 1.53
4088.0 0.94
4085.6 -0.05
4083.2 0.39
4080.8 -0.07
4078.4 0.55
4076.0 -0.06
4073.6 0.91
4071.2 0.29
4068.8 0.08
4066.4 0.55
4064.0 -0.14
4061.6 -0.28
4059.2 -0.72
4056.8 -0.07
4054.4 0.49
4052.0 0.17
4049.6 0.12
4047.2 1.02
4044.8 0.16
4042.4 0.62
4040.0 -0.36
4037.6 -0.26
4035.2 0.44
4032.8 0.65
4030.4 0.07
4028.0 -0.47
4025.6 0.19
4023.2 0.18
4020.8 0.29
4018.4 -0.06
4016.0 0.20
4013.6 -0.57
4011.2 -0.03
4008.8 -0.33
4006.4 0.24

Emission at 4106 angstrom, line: Ly-alpha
